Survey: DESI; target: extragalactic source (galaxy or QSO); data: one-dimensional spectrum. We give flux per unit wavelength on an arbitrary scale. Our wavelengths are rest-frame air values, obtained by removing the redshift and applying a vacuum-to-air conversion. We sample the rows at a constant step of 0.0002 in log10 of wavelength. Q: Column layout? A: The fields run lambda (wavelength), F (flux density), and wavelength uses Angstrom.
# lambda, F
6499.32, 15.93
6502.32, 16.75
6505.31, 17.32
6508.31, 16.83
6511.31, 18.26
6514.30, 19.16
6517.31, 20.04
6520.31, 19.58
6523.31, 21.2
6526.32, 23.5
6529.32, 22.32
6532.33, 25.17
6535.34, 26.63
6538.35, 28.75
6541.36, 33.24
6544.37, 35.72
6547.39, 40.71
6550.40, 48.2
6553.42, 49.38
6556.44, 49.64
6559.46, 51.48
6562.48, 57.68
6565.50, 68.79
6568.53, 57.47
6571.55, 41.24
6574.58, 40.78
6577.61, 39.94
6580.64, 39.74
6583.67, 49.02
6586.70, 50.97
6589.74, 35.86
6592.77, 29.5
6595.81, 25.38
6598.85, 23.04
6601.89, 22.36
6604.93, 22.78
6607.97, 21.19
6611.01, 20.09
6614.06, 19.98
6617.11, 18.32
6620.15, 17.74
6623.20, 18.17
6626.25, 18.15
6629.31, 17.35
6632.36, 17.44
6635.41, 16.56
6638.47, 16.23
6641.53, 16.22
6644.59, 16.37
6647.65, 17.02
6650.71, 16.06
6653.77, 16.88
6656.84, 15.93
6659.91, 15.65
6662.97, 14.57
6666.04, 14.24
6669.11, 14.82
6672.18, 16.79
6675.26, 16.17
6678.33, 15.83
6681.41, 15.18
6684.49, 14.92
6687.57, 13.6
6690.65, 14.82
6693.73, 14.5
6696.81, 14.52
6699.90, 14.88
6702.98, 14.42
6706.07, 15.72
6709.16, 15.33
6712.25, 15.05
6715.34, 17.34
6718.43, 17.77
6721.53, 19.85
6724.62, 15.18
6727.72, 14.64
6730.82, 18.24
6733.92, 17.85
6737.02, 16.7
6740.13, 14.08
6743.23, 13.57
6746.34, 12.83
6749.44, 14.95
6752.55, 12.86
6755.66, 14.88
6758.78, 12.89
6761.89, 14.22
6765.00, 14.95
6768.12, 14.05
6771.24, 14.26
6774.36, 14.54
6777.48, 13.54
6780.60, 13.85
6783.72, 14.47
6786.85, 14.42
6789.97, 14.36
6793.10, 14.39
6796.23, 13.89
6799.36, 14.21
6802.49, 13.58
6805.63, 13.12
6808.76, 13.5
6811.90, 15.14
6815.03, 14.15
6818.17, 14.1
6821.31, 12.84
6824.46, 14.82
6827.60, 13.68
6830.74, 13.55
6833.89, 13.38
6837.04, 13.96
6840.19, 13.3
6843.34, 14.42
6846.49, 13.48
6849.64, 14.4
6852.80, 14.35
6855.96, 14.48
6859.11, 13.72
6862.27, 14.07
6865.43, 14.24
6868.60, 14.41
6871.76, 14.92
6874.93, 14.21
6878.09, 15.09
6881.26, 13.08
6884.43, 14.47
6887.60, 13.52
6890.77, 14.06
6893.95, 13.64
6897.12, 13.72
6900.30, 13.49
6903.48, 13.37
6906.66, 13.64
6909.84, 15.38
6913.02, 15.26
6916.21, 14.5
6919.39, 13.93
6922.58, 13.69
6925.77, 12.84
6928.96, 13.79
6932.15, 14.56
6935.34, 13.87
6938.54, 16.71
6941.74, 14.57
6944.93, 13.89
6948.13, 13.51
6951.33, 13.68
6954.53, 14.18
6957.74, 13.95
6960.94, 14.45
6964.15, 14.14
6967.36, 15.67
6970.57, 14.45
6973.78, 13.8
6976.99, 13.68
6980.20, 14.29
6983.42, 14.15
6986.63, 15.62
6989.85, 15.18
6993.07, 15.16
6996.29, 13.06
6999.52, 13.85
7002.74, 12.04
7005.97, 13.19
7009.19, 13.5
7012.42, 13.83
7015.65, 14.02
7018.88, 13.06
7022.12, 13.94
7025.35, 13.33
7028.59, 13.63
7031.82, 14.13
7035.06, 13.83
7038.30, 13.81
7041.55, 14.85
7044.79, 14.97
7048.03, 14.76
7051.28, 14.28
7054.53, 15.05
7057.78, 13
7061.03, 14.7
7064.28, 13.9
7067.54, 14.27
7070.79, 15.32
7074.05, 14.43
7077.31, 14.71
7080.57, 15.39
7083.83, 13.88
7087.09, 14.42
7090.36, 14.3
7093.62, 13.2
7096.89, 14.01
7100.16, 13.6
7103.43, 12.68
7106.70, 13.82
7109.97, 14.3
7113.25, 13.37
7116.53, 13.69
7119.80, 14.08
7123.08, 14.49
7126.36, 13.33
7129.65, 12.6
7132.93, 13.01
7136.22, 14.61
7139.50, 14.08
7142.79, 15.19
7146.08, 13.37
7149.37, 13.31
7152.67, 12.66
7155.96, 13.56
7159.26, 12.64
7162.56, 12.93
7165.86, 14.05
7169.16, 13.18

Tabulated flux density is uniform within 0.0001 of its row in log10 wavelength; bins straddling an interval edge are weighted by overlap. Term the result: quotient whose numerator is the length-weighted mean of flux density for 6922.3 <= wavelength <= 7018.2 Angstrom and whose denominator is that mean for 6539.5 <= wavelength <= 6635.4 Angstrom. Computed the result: 0.41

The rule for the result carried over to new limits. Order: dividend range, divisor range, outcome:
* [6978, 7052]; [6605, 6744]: 0.85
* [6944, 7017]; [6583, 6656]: 0.63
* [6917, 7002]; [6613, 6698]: 0.88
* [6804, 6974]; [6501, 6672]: 0.51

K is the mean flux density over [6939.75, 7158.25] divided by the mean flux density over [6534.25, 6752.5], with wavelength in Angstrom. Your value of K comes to 0.6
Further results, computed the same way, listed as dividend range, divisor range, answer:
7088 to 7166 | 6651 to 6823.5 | 0.91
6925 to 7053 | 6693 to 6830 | 0.96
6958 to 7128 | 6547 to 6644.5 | 0.43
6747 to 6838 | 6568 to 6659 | 0.55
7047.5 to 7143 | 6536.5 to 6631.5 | 0.40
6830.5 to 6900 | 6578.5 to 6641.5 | 0.56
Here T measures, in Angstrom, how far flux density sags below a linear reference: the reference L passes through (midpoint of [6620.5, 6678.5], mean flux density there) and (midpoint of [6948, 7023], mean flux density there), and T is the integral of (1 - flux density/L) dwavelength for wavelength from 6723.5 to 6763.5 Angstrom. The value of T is 2.3 Angstrom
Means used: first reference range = 16.4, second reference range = 14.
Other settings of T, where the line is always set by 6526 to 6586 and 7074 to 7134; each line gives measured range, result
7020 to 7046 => 5.1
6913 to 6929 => 6.4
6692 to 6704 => 7.0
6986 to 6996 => 2.4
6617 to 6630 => 6.9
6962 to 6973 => 3.3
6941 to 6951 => 3.7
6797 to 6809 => 6.4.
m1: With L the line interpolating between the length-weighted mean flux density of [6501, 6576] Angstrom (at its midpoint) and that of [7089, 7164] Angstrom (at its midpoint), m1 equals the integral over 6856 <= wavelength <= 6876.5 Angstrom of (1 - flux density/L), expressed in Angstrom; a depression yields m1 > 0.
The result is 7.6 Angstrom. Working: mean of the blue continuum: 34.1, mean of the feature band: 14.3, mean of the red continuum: 13.6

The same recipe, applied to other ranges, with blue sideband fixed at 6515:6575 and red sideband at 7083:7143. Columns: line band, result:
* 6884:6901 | 6.9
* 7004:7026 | 5.4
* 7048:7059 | 1.4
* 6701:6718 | 8.3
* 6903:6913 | 3.6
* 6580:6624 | 10.0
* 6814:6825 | 5.2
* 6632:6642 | 5.1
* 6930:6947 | 5.2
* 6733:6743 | 4.7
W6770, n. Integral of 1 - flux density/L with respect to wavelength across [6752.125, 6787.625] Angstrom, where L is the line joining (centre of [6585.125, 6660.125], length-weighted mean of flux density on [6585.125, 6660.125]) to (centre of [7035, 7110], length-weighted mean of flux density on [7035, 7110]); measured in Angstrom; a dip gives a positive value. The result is 8.9 Angstrom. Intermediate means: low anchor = 21.1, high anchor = 14.2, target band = 14.1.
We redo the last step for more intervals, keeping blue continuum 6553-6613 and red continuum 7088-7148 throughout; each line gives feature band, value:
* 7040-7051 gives 1.6 Angstrom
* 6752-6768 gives 8.7 Angstrom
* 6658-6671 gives 7.6 Angstrom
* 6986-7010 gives 6.9 Angstrom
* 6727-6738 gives 5.2 Angstrom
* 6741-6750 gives 5.1 Angstrom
